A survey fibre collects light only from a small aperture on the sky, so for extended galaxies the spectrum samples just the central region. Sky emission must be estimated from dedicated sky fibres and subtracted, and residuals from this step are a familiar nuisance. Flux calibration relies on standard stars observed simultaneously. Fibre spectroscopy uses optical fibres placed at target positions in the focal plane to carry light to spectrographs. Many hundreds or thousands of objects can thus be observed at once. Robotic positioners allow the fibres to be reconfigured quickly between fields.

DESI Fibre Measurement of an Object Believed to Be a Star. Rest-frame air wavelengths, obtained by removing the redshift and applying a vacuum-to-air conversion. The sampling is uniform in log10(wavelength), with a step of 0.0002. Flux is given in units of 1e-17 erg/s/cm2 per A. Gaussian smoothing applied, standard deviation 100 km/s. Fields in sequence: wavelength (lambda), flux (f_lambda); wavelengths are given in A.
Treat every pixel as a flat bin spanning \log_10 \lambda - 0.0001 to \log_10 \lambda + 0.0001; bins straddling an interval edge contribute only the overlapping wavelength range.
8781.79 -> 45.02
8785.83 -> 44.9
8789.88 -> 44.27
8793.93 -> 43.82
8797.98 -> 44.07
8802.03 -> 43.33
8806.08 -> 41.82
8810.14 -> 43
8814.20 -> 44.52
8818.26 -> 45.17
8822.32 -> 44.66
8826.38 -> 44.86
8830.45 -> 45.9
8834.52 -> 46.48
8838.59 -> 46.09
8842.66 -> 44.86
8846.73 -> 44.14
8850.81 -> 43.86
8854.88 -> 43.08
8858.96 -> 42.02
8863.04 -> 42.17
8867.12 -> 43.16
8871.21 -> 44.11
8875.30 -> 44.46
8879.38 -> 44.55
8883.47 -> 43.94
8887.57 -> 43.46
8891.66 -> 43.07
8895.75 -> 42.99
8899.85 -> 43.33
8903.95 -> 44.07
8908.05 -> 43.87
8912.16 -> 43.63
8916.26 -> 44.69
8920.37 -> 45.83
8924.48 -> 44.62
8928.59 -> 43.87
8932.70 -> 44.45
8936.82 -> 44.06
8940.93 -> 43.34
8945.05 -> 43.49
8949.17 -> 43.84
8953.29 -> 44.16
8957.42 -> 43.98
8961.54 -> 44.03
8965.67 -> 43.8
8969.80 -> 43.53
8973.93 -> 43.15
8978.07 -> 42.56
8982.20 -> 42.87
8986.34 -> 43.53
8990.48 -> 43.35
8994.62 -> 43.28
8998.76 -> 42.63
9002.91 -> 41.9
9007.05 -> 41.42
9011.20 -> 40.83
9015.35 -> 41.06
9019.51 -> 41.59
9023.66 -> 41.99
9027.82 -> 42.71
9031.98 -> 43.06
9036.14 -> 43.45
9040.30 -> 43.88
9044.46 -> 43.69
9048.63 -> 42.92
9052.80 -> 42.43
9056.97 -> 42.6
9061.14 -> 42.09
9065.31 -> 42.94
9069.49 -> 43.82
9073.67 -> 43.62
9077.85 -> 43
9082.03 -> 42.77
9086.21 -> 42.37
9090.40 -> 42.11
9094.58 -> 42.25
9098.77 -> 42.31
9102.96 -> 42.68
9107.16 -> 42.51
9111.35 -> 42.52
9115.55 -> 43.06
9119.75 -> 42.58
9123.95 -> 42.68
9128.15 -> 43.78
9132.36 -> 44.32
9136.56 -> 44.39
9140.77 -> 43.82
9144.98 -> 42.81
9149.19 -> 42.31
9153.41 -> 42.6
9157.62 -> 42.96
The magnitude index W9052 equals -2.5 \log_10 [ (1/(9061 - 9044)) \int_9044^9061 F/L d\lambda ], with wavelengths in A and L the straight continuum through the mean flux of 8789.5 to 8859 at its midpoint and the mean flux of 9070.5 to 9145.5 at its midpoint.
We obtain 0.01 mag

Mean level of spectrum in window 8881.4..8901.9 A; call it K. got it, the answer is 43.4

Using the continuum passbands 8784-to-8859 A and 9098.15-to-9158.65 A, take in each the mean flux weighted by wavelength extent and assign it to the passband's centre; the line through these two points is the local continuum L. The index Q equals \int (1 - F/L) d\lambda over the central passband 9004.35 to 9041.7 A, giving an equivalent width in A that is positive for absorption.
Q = 1.1 A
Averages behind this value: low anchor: 44.3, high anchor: 43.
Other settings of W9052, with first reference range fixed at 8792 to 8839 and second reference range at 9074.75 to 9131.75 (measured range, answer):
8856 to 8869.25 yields 0.04 mag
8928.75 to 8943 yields -0.01 mag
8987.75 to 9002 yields 0.01 mag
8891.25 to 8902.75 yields 0.02 mag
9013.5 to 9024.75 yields 0.04 mag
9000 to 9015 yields 0.05 mag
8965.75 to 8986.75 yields 0.01 mag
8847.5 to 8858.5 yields 0.02 mag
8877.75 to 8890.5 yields 0.00 mag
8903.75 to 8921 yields -0.01 mag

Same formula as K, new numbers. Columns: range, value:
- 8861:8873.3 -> 43.1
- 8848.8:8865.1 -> 42.8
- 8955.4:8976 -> 43.7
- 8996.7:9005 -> 42.3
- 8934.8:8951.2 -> 43.7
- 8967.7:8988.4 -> 43.1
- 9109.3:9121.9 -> 42.7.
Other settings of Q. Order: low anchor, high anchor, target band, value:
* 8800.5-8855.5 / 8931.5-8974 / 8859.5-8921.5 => 0.55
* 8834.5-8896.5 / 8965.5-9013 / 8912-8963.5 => -1.18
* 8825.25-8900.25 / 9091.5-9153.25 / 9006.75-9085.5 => 1.16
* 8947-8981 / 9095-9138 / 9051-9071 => 0.23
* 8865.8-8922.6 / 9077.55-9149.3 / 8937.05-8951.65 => 0.03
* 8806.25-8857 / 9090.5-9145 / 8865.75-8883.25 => 0.11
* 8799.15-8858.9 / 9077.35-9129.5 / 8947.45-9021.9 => 0.90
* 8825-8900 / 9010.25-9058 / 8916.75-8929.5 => -0.39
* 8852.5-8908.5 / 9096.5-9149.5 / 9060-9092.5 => 0.22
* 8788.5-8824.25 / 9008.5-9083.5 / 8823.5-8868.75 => -0.62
